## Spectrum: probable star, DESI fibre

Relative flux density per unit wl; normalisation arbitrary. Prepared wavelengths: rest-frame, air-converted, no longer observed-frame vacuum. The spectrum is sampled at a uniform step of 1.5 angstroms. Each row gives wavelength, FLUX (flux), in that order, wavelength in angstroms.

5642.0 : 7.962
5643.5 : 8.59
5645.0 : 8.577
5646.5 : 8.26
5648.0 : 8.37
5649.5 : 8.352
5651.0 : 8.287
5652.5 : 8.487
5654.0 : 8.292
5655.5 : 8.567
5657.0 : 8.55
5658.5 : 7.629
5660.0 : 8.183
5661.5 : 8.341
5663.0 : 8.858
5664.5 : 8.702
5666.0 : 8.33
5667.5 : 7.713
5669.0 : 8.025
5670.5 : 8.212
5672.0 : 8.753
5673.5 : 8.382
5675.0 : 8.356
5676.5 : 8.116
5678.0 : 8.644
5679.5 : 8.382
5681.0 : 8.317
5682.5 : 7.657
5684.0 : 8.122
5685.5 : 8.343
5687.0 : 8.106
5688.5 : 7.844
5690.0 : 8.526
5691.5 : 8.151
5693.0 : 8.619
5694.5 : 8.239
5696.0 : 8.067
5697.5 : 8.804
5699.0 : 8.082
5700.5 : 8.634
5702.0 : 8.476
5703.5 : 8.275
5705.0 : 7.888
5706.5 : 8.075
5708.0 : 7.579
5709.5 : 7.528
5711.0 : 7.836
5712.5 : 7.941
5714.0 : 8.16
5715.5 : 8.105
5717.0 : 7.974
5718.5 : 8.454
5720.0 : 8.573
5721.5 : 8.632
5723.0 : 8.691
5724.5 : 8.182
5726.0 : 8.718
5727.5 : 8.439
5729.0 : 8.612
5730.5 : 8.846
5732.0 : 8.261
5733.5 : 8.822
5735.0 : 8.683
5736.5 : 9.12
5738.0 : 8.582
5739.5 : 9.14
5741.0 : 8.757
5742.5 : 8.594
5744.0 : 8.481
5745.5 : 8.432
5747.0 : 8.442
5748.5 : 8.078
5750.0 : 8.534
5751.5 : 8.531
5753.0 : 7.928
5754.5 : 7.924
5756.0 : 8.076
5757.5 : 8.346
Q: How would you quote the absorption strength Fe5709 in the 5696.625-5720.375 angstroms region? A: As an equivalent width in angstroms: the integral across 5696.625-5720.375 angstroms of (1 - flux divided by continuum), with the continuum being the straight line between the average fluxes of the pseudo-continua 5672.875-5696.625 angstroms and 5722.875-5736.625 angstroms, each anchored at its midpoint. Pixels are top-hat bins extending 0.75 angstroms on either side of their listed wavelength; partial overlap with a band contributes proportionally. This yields 0.8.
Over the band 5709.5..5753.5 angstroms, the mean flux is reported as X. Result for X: 8.45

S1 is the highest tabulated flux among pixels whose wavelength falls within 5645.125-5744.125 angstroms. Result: 9.14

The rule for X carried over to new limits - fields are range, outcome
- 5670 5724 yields 8.24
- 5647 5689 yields 8.29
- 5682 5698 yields 8.23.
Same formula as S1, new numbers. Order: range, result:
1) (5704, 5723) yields 8.691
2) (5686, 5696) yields 8.619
